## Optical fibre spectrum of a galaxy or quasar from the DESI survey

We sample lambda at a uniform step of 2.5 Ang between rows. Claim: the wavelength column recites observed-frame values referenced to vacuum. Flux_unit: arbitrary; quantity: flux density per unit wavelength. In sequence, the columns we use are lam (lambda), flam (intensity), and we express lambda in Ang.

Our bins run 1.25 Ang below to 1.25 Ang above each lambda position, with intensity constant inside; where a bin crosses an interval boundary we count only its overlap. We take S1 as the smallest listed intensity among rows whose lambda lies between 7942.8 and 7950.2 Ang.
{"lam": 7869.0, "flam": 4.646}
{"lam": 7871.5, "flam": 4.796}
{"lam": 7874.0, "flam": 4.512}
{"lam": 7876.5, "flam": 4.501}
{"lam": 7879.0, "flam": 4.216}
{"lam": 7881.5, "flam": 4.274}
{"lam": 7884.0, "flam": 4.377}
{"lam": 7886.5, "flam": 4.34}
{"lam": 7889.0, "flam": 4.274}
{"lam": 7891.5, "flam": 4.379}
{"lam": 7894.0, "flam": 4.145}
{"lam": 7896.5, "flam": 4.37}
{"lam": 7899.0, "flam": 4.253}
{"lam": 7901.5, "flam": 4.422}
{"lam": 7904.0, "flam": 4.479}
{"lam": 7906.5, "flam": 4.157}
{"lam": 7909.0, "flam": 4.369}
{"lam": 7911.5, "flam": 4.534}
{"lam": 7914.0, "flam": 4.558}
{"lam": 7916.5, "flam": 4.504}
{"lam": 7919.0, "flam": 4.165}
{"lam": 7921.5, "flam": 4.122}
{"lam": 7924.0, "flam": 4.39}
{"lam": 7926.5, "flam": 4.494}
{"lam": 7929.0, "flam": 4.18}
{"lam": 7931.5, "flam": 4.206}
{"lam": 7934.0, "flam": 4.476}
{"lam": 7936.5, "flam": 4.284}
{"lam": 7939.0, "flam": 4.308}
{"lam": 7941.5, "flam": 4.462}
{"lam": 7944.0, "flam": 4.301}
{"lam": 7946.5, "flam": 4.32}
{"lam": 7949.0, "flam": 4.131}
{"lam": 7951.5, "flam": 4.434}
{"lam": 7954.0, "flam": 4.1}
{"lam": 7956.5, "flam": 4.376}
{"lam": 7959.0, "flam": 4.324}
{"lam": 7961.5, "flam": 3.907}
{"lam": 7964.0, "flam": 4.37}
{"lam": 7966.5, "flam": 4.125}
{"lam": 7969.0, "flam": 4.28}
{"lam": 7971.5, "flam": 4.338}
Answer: 4.131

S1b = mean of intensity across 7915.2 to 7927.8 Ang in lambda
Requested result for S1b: 4.34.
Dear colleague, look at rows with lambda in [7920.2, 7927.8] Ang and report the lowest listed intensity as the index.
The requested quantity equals 4.122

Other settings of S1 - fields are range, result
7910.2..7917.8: 4.504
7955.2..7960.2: 4.324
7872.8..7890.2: 4.216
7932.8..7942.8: 4.284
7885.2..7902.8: 4.145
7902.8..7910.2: 4.157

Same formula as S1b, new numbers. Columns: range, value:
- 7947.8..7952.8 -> 4.28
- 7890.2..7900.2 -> 4.29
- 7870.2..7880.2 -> 4.51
